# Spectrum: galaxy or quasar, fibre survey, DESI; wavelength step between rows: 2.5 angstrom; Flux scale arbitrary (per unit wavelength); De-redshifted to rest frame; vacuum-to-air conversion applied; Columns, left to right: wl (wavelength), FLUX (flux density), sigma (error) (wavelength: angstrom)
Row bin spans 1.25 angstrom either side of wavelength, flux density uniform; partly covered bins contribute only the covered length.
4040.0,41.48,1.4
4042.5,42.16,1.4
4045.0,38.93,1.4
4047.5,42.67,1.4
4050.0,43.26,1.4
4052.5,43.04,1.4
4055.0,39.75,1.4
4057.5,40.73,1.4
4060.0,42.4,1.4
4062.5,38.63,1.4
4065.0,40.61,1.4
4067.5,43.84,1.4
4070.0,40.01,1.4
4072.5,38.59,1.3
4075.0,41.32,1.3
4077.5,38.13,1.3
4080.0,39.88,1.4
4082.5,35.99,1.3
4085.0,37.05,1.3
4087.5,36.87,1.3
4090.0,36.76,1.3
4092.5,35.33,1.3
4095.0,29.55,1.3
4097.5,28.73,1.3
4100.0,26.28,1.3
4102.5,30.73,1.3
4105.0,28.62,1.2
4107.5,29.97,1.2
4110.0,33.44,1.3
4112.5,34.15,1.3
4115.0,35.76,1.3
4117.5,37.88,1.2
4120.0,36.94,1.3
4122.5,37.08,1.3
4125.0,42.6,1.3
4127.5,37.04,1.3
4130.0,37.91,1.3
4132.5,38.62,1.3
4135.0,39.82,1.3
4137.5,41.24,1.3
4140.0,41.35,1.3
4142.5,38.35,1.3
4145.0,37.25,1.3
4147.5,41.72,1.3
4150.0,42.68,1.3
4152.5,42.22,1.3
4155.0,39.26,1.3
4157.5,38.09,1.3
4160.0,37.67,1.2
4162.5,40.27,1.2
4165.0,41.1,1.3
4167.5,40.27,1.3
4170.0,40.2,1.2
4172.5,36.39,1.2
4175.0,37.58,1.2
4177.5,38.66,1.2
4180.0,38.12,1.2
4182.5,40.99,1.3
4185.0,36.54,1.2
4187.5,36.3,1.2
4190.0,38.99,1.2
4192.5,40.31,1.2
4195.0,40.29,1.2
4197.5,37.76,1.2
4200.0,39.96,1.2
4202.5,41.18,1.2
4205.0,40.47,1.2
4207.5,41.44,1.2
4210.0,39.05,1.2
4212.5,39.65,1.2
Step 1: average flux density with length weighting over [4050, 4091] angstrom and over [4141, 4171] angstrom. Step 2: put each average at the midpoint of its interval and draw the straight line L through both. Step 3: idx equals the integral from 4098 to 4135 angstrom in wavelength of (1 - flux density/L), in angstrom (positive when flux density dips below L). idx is 4.7 angstrom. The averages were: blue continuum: 39.7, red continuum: 39.9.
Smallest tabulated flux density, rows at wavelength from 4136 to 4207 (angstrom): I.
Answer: 36.3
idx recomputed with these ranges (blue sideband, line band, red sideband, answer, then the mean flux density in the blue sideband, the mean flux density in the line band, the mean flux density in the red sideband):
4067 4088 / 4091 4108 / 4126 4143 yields 4.0 angstrom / 39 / 30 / 39.3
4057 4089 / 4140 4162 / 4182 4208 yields -0.2 angstrom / 39.5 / 39.8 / 39.4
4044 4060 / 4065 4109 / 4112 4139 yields 5.2 angstrom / 41.5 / 35.3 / 38.2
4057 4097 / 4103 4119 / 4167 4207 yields 2.2 angstrom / 38.3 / 33.2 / 39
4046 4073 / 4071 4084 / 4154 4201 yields 0.7 angstrom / 41.3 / 38.8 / 38.9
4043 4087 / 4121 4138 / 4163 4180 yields 0.2 angstrom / 40.3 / 39.1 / 39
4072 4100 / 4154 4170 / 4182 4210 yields -0.5 angstrom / 35.7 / 39.5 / 39.4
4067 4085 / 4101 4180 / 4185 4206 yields 2.8 angstrom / 39.3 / 37.9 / 39.2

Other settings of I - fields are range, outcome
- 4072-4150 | 26.28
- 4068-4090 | 35.99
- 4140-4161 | 37.25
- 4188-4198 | 37.76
